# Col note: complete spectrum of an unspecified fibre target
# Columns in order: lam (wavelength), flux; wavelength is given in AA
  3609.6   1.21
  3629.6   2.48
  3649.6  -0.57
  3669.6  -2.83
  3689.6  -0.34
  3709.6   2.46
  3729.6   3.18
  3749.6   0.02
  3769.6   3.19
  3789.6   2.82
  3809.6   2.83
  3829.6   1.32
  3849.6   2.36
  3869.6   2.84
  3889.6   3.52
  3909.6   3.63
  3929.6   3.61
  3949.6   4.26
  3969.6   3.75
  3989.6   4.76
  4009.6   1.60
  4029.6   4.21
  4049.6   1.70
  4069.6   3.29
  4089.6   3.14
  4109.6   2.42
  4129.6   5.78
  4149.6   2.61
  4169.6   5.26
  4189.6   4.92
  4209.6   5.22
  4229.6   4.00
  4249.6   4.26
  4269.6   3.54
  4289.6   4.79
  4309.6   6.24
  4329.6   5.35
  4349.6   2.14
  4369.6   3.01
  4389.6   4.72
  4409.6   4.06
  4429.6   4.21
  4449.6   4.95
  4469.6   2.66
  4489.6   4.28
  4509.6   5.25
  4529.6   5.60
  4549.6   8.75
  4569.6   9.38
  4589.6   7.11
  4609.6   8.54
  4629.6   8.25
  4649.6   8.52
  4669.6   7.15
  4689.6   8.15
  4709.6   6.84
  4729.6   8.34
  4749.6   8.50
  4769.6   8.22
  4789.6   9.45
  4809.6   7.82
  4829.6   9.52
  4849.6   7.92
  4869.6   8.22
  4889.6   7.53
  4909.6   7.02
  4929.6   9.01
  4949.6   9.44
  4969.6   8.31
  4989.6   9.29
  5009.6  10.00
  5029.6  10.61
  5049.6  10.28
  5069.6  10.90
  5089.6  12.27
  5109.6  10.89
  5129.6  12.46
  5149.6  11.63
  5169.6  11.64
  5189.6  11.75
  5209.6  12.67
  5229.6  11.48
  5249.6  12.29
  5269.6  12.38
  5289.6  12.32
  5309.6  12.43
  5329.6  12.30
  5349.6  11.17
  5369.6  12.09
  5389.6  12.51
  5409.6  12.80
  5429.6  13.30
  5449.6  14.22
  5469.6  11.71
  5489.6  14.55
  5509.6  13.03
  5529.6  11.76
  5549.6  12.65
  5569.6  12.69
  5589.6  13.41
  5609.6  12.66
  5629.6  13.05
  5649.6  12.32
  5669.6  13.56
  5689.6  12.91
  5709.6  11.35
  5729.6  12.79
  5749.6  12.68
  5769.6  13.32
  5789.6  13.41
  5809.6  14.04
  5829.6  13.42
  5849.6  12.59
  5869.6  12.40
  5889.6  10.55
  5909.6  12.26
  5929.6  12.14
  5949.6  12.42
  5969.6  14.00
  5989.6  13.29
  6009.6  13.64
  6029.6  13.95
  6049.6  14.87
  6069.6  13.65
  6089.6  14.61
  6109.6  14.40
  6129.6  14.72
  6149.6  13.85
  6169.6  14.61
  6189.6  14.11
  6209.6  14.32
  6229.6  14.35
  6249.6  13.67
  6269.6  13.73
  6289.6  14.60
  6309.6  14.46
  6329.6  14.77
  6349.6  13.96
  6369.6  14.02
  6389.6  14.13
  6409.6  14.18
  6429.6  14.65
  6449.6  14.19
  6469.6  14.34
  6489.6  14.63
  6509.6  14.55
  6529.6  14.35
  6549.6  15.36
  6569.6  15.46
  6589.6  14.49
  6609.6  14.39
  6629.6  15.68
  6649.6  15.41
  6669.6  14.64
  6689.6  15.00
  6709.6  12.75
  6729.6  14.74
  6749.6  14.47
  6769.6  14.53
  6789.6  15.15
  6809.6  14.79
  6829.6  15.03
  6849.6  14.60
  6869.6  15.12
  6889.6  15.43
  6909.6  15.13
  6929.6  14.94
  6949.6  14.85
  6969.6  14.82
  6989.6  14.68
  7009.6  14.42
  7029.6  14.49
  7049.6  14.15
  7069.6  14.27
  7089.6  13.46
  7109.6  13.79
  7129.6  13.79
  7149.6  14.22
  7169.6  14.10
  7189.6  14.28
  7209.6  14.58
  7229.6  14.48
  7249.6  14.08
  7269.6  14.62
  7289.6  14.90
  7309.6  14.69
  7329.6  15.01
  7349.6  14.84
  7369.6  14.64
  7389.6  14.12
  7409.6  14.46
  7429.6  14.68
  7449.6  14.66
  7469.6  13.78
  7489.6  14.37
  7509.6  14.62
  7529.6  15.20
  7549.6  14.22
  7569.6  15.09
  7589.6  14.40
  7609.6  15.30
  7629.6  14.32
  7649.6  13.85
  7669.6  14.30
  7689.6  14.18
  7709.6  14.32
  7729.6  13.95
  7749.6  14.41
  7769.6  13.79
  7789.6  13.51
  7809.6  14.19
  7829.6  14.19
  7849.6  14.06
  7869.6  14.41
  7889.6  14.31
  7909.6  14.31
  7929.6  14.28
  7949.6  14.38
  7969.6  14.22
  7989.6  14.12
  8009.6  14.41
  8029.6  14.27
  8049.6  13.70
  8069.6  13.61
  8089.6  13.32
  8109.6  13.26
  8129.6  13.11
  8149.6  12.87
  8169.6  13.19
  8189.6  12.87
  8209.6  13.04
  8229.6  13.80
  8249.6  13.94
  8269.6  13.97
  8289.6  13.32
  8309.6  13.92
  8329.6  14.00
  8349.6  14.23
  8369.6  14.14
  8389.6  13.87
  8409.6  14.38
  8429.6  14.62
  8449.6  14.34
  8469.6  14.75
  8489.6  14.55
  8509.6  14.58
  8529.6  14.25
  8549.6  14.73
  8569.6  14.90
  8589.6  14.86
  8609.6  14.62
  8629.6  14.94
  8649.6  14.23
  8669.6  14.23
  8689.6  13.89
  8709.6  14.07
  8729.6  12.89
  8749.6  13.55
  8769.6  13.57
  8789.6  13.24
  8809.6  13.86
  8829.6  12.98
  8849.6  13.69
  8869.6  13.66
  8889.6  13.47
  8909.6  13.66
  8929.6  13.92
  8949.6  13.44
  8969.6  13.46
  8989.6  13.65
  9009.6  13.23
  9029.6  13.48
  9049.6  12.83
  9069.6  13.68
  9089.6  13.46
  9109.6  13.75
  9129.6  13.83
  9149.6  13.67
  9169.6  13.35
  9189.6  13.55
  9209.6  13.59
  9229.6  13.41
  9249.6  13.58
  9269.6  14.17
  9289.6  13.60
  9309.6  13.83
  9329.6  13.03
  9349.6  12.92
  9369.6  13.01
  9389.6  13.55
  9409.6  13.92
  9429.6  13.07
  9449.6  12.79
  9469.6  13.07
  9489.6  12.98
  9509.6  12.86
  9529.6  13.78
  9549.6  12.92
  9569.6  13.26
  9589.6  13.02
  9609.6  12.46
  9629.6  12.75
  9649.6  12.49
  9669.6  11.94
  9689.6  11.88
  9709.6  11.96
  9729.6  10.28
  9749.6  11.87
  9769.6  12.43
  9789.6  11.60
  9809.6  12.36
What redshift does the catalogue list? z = 0.138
